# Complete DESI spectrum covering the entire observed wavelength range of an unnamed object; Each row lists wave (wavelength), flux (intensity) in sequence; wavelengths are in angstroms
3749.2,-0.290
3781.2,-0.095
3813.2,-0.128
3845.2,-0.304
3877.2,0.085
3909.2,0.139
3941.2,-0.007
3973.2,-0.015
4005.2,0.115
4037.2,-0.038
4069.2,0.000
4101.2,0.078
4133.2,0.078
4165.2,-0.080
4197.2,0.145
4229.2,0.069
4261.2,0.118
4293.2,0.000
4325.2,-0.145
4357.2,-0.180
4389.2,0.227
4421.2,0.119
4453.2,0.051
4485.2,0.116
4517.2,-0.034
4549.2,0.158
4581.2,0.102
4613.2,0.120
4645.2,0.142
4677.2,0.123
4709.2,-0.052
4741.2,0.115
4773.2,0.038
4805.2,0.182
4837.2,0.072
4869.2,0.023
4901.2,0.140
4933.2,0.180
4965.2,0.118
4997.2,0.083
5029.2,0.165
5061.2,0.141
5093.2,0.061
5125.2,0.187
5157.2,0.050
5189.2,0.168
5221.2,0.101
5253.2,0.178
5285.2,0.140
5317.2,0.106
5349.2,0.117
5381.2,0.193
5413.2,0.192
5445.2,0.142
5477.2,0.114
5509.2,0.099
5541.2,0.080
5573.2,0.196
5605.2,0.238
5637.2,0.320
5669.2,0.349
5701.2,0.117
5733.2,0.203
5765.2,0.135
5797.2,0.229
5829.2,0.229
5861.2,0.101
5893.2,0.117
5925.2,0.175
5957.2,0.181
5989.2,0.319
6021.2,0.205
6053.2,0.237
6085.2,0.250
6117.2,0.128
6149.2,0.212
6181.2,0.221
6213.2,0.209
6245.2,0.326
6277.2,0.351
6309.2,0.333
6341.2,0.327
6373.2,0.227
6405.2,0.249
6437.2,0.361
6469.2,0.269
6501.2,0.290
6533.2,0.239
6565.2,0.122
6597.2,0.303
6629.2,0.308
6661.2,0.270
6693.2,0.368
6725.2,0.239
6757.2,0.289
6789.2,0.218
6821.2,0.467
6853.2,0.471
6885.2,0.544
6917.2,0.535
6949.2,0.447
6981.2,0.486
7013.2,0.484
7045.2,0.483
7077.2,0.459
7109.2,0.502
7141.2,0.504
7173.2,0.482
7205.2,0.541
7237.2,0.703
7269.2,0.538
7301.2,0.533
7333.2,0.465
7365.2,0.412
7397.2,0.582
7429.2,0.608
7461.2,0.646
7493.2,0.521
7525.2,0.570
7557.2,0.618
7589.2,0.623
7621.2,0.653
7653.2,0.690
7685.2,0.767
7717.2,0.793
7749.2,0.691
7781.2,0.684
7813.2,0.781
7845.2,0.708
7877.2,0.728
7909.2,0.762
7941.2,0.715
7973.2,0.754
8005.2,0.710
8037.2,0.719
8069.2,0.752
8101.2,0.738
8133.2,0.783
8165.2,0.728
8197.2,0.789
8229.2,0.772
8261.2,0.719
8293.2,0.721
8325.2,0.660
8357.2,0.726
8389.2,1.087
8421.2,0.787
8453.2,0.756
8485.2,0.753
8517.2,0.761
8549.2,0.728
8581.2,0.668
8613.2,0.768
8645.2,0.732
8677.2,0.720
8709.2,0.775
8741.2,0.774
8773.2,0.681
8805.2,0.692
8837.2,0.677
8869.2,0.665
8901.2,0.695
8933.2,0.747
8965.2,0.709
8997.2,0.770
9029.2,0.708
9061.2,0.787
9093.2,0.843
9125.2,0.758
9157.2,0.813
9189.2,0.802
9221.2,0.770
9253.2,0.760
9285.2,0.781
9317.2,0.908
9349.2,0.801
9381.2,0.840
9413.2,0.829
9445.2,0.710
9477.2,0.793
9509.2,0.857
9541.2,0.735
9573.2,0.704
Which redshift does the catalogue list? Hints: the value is 0.71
